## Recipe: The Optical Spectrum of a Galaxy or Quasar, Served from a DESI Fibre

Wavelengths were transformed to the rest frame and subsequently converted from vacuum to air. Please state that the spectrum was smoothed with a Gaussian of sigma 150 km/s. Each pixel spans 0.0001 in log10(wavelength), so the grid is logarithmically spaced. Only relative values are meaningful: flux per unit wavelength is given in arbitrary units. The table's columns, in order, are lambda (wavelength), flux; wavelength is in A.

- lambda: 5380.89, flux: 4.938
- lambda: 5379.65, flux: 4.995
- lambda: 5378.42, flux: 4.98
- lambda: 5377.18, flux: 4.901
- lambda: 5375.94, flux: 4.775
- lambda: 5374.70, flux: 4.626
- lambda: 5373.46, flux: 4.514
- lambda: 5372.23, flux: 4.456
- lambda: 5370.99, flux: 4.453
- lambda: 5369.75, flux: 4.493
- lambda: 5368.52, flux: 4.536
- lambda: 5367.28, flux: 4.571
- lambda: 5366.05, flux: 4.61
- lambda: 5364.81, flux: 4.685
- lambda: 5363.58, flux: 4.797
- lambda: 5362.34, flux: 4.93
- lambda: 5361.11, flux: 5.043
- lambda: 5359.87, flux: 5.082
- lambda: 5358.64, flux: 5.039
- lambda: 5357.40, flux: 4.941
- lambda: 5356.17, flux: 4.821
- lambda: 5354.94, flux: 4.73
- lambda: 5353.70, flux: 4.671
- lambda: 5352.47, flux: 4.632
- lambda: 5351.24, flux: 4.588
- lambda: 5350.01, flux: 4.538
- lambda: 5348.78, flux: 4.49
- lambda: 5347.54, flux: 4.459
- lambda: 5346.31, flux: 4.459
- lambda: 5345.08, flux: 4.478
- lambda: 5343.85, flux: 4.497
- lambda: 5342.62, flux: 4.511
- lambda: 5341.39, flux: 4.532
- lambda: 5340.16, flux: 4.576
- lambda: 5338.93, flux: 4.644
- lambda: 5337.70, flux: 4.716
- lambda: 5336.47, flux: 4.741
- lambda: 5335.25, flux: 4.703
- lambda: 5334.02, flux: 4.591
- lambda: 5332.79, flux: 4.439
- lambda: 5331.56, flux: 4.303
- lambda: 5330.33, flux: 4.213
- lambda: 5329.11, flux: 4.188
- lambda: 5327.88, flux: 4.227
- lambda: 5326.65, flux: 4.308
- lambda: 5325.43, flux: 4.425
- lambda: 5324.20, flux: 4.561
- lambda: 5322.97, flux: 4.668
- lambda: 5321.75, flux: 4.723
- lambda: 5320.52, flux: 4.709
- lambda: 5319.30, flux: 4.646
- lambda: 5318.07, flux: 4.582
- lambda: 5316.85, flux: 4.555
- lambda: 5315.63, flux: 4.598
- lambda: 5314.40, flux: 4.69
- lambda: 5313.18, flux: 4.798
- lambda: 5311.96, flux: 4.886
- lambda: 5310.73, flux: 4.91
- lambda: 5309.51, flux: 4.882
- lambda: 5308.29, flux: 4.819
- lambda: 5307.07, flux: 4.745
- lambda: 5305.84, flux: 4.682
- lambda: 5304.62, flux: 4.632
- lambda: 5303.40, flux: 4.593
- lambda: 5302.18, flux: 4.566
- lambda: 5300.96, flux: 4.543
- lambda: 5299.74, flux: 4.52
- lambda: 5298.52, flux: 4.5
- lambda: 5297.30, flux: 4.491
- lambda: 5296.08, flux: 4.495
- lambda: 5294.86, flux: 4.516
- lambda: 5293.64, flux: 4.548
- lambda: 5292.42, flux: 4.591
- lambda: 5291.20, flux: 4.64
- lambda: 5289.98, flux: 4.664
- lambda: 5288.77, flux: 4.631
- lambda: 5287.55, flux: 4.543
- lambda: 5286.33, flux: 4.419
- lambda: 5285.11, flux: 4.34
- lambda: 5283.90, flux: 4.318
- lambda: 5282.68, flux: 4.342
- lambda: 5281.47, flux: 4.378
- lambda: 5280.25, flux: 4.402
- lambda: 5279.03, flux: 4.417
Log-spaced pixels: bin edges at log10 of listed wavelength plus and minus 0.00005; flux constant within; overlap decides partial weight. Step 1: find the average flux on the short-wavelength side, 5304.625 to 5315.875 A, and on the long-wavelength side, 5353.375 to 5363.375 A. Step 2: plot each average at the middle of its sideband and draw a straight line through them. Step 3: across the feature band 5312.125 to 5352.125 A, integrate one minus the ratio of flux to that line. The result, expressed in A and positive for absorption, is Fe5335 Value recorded 2.42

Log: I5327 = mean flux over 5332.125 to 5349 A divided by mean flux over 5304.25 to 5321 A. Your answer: 1.0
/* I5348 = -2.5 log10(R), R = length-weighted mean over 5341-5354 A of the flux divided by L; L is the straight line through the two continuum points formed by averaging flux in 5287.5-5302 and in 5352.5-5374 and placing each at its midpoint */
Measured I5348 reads 0.04 mag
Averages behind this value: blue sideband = 4.56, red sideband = 4.73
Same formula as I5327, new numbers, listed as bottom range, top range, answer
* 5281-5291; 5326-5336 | 0.98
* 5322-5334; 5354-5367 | 1.11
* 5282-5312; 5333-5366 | 1.02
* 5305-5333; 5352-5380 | 1.03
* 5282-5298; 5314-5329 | 1.01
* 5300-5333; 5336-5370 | 1.02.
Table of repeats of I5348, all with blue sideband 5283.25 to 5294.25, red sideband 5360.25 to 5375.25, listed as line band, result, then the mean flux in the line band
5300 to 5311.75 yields -0.037 mag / 4.71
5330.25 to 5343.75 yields 0.011 mag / 4.55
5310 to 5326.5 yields -0.023 mag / 4.67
